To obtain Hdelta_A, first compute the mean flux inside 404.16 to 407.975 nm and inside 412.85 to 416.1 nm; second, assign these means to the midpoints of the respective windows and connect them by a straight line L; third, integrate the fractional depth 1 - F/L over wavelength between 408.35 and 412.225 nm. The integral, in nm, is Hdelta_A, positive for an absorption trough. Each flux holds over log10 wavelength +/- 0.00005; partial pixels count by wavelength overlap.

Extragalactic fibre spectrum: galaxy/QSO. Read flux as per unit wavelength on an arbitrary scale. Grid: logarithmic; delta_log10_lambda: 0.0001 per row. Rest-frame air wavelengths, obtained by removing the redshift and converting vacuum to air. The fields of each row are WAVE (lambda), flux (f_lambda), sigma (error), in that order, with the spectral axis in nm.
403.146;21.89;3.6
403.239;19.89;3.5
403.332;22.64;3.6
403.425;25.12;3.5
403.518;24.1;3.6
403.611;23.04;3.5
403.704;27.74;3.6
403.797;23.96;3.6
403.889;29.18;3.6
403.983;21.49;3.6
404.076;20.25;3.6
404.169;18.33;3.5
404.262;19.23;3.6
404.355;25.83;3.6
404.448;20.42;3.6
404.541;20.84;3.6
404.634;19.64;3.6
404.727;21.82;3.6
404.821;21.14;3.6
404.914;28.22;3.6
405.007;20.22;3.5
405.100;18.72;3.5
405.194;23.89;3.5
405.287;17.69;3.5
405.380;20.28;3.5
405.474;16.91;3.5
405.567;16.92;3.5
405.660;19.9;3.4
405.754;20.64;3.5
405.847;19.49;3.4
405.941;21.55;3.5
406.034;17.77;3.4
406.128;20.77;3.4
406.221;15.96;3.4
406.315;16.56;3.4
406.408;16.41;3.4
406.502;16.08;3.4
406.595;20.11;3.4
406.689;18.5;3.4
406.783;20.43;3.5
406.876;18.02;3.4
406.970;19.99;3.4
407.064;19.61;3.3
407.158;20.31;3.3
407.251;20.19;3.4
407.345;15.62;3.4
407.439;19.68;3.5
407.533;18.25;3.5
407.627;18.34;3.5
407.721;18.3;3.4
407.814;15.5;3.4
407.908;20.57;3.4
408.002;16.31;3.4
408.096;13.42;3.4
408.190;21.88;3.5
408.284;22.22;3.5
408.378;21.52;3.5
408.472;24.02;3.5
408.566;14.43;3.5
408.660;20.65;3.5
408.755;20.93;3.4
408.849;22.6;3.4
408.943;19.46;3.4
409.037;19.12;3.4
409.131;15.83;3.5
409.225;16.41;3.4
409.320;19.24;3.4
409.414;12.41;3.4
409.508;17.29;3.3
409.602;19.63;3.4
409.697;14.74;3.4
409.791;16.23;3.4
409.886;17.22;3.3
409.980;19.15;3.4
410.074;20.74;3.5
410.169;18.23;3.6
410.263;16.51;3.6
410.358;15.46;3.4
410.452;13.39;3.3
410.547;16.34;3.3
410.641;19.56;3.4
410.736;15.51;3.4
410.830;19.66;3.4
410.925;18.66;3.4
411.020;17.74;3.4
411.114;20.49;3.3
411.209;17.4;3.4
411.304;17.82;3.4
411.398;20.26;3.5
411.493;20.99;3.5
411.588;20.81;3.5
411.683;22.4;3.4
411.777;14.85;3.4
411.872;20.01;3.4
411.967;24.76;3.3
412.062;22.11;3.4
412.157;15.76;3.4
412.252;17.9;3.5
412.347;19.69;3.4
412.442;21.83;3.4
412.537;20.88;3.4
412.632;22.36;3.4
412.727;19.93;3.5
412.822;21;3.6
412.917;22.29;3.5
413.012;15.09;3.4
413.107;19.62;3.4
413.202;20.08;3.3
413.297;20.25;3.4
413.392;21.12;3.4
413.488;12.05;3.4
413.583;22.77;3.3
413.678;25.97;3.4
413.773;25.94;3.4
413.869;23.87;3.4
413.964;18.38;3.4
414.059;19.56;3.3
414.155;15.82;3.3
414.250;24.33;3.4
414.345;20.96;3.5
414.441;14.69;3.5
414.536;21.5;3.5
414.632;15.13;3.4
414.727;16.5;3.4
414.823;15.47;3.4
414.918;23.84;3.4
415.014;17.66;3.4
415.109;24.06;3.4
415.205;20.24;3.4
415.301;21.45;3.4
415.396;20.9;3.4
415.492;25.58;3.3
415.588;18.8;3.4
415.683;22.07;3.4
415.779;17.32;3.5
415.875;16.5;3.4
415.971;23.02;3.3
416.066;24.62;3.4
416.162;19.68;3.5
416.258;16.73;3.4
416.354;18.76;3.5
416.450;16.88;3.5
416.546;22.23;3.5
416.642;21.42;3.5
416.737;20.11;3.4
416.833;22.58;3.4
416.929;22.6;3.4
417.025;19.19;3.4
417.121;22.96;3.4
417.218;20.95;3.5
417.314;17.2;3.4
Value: 0.26 nm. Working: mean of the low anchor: 19.5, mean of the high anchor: 20.2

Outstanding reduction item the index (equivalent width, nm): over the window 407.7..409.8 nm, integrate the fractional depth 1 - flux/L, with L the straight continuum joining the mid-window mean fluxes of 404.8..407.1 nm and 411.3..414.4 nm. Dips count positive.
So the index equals 0.15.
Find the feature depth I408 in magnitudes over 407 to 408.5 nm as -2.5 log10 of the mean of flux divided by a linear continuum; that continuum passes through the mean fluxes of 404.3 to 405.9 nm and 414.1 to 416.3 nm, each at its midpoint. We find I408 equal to 0.079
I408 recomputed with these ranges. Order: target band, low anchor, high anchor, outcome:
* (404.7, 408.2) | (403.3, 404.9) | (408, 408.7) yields 0.10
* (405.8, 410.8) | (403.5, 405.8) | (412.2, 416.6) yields 0.15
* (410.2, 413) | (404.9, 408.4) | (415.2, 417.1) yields 0.04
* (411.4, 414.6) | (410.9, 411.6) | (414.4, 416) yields -0.05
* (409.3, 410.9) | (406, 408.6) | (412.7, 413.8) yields 0.14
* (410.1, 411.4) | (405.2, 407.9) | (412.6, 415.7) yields 0.11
